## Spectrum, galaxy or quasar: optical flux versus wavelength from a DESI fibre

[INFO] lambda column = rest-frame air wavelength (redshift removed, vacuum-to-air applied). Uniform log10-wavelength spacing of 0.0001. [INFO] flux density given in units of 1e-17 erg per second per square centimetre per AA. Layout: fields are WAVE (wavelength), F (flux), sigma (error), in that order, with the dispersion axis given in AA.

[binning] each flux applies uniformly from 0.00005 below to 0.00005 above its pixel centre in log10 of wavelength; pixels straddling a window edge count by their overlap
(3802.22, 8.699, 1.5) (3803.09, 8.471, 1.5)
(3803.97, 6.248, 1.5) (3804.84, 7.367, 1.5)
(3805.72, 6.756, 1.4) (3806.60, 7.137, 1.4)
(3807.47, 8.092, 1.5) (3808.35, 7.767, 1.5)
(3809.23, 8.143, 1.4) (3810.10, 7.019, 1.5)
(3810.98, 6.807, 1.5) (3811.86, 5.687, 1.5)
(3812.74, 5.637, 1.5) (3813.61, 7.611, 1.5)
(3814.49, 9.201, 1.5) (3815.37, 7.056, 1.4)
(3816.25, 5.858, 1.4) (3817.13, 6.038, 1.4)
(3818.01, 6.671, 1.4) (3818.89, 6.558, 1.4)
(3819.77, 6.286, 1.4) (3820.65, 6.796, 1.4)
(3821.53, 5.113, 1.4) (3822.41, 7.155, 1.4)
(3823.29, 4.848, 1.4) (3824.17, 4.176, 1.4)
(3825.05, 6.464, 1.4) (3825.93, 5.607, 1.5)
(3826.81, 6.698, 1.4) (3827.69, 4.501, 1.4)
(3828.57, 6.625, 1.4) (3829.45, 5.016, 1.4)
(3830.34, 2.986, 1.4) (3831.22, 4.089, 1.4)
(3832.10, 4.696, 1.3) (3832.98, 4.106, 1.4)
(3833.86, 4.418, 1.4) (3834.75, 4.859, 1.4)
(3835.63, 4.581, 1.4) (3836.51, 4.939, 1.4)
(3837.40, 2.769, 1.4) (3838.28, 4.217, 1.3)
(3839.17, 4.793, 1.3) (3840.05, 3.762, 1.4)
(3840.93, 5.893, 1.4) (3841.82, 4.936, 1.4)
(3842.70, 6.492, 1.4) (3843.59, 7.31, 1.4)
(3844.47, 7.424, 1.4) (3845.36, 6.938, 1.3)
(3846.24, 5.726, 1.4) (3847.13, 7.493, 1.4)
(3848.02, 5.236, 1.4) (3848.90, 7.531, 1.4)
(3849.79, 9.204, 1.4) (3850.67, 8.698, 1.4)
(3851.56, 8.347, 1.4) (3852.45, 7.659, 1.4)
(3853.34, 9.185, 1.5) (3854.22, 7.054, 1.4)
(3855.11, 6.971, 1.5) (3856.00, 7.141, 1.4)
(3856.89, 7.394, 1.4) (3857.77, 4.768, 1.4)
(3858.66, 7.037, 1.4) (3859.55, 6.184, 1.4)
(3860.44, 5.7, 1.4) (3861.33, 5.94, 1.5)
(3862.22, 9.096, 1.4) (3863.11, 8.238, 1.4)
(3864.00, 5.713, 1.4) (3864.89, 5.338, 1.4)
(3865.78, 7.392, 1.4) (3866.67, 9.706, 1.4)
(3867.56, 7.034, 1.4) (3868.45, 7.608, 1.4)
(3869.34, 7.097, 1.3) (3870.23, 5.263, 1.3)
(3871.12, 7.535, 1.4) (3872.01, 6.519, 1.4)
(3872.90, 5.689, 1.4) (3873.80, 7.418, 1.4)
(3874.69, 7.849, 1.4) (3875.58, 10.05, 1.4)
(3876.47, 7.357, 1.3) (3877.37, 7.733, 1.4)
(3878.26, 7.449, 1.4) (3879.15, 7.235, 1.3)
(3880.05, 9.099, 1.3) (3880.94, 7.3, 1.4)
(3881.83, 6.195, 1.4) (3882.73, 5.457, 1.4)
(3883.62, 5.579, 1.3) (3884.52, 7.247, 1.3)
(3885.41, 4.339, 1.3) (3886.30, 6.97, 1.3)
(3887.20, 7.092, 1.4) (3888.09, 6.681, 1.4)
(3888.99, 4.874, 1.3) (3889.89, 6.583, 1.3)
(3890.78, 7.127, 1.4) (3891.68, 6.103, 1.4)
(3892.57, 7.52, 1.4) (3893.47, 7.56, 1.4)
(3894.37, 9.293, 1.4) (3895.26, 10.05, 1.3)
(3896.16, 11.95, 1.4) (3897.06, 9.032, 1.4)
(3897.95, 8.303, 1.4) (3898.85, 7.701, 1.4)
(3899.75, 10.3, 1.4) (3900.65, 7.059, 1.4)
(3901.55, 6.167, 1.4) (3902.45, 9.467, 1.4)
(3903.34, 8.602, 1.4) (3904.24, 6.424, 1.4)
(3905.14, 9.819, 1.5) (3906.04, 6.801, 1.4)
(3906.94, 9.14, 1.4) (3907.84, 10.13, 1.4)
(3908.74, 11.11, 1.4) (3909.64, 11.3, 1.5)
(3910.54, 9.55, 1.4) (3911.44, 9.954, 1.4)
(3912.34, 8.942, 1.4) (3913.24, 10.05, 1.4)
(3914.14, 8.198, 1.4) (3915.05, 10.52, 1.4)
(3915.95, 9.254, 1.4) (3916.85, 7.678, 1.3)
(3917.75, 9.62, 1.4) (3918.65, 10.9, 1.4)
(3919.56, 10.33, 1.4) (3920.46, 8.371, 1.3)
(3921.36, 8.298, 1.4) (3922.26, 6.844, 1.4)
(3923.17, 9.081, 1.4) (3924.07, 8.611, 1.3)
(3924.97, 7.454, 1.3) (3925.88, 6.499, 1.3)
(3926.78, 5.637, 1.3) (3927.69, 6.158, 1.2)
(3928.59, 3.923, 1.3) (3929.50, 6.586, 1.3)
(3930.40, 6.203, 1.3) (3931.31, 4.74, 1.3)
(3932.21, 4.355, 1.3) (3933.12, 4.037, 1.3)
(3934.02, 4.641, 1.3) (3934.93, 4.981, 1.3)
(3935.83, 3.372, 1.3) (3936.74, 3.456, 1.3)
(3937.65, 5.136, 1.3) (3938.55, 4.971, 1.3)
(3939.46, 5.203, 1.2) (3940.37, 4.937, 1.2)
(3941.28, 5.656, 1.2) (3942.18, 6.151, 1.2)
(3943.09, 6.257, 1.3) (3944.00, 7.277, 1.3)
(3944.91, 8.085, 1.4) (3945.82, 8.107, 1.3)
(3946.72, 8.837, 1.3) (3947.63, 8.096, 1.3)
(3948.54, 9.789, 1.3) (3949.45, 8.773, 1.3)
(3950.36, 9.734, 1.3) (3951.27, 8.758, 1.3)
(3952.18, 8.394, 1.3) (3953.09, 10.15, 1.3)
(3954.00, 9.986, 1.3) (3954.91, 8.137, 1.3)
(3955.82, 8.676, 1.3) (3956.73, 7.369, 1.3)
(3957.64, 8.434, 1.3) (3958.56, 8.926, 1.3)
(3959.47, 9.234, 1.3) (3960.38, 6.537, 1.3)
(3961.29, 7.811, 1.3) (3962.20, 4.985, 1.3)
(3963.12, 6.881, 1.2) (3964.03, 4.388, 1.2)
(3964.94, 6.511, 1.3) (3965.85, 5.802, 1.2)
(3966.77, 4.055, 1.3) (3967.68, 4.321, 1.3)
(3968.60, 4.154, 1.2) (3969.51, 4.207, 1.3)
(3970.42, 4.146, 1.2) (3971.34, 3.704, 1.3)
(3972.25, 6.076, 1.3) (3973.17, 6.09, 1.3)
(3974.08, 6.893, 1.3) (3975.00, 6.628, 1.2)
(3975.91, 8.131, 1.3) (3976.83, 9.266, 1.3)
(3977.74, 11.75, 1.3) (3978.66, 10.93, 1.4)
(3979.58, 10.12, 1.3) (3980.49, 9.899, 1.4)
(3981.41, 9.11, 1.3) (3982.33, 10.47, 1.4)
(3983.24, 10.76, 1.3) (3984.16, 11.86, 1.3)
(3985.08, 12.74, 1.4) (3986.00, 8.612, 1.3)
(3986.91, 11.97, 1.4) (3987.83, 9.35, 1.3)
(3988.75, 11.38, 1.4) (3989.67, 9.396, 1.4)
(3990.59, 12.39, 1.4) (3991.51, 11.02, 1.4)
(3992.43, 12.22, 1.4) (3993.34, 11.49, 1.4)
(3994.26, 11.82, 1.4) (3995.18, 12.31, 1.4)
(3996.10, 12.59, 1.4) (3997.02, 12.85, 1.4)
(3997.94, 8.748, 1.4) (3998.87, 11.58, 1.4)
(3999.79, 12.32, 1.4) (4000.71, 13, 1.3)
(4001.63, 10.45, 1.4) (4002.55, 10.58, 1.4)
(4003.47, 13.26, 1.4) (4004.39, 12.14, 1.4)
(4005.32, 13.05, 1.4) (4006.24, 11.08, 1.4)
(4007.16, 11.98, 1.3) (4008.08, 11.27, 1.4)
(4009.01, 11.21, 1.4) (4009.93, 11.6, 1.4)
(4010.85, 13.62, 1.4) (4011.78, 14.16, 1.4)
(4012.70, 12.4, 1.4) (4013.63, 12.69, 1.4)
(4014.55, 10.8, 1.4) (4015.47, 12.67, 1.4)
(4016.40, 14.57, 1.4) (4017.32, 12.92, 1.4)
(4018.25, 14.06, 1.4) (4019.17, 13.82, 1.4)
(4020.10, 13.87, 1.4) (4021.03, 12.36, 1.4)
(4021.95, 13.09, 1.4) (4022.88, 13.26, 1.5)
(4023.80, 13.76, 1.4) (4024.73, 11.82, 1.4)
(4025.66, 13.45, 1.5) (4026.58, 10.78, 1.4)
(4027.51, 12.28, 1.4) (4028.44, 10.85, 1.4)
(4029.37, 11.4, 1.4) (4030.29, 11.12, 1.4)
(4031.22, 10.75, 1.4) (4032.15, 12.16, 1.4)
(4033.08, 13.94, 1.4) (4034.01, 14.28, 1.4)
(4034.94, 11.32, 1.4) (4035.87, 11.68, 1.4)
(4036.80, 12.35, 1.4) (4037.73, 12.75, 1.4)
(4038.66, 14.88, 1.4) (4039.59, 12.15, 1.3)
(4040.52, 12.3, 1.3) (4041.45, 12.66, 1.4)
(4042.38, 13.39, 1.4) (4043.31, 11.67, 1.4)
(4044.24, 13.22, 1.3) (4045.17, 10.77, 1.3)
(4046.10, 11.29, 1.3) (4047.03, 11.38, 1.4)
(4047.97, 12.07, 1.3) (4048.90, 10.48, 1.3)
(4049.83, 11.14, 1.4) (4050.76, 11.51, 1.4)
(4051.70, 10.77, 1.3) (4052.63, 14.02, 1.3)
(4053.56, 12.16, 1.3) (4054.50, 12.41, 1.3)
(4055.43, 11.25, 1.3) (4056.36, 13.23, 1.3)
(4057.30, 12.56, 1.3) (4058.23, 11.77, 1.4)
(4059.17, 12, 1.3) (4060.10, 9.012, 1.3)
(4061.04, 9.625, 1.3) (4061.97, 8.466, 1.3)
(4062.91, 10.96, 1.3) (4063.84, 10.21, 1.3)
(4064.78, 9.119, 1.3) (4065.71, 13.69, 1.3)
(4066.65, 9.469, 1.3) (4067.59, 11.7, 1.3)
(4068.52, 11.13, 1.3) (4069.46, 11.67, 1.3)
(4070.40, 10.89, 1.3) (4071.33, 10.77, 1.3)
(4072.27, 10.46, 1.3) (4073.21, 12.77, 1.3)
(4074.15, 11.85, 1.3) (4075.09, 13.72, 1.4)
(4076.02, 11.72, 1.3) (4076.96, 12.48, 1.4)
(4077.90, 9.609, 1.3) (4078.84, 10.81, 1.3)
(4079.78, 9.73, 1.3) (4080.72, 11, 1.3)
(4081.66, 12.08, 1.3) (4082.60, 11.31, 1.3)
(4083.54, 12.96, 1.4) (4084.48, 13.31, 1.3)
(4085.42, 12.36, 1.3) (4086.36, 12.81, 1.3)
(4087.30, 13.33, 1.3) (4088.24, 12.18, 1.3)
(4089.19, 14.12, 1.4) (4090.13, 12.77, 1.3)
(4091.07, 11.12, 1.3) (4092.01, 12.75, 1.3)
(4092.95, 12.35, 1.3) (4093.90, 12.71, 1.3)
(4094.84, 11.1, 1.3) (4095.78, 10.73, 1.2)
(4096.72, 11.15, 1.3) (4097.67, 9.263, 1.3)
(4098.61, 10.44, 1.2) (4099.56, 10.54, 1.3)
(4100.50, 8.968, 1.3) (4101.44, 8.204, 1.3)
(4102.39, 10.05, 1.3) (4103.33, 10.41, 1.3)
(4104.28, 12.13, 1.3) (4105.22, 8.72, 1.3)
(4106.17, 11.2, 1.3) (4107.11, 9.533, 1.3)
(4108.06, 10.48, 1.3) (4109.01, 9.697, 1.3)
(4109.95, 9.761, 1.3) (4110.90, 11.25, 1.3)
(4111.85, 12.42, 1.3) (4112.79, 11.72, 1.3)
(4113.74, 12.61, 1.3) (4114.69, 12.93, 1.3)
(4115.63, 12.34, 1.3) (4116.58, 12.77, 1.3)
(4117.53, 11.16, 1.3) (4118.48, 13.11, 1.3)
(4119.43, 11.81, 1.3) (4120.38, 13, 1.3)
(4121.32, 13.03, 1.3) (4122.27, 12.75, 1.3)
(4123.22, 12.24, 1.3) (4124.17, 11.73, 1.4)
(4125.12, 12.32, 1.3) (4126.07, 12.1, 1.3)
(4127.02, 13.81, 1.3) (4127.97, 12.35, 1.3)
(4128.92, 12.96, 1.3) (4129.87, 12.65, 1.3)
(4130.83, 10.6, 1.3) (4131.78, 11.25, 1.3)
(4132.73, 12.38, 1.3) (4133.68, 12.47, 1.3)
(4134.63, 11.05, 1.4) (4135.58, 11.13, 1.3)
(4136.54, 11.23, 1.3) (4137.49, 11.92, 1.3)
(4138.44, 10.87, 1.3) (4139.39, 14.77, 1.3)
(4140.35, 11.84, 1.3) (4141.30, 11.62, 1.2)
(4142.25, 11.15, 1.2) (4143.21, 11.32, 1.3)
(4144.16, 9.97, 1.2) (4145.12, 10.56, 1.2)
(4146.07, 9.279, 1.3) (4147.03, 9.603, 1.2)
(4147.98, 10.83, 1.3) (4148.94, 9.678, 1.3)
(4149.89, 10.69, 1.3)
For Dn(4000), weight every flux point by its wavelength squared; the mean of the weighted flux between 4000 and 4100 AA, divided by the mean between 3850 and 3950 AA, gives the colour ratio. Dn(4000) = 1.7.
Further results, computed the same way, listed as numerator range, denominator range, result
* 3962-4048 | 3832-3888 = 1.77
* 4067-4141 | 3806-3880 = 2.04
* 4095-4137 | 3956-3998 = 1.41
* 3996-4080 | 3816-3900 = 1.97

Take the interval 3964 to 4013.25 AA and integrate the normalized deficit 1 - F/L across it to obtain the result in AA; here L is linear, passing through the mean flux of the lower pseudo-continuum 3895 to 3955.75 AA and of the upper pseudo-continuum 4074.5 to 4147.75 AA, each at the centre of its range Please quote -4.0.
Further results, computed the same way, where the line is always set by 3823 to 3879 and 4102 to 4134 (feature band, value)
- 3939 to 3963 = 1.6 AA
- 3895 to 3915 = -4.4 AA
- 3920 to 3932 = 1.7 AA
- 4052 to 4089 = -2.6 AA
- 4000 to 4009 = -2.3 AA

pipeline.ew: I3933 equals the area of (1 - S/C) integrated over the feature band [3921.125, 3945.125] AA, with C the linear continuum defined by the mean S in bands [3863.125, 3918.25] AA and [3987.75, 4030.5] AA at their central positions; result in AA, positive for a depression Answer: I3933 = 9.1 AA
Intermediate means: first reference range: 7.91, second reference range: 12.1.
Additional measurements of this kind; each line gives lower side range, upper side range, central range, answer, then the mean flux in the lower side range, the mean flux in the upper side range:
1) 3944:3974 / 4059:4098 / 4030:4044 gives -3.58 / 7.16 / 11.5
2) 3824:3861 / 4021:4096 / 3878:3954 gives 3.19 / 5.96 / 11.9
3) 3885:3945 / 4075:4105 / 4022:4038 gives -3.44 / 7.45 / 11.5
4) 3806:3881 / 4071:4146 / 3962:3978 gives 5.40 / 6.53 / 11.6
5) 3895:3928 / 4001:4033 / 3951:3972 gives 7.43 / 8.79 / 12.4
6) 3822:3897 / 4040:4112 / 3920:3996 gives 9.45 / 6.59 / 11.4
